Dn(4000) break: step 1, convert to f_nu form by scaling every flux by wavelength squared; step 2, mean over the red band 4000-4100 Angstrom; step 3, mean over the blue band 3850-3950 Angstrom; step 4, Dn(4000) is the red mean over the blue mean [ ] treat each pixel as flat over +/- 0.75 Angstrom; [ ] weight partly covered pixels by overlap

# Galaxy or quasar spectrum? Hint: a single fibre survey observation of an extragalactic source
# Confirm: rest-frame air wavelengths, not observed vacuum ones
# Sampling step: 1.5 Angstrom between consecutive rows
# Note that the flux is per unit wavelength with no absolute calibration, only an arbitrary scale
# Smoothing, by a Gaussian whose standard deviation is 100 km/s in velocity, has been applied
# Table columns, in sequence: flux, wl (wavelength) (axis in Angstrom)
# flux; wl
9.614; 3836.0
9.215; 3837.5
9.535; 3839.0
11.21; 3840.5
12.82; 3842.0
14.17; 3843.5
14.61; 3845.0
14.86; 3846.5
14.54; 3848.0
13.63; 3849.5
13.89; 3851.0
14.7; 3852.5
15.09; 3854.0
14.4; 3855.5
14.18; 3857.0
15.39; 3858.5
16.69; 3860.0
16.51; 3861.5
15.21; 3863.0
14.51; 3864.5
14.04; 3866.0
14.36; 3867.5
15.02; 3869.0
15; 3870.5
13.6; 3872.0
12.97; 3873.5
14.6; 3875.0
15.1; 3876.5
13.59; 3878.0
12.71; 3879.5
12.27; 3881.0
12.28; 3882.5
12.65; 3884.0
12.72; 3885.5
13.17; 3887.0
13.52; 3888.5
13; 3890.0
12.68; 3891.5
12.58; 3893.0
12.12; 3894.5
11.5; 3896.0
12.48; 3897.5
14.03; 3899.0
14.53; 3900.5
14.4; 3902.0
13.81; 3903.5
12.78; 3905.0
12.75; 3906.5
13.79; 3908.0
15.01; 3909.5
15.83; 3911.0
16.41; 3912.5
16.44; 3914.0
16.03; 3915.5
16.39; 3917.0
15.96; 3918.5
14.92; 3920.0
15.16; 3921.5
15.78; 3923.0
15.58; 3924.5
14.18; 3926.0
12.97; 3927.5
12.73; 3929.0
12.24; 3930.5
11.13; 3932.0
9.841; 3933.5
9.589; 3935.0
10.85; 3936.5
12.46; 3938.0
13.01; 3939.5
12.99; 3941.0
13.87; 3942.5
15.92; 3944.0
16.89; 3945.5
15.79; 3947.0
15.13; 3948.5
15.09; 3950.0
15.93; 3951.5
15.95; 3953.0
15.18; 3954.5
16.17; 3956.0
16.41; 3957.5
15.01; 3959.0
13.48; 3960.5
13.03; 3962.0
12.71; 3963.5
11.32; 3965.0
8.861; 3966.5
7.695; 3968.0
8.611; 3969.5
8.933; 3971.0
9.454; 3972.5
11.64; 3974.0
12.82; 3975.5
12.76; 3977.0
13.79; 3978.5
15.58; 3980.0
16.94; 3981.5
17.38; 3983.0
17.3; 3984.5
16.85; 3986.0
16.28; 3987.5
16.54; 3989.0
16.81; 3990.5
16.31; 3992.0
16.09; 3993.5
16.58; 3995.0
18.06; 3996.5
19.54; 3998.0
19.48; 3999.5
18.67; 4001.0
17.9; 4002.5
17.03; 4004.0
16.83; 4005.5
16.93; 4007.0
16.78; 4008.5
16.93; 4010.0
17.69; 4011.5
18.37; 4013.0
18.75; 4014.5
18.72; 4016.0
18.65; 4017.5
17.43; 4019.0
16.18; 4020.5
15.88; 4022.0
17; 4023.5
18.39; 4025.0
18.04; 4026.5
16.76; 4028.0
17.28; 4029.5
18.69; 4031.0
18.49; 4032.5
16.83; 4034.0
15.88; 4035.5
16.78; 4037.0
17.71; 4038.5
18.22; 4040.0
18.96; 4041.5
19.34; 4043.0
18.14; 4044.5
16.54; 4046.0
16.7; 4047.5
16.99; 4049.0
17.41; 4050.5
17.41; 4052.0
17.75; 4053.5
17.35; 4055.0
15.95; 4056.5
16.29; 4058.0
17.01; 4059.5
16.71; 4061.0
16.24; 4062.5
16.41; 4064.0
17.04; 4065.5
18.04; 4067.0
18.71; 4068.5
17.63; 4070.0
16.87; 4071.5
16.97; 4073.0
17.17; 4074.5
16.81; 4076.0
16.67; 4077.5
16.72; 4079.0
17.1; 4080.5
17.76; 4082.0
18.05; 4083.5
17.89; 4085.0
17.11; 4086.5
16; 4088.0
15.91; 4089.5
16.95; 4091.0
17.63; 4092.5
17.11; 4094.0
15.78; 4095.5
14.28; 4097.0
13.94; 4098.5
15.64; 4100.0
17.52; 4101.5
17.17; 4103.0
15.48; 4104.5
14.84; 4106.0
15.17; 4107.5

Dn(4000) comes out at 1.33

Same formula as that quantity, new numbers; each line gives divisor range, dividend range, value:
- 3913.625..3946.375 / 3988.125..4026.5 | 1.32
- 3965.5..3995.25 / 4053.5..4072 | 1.29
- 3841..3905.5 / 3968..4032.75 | 1.25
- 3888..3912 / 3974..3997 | 1.23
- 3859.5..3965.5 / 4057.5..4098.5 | 1.31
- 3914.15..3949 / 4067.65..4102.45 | 1.30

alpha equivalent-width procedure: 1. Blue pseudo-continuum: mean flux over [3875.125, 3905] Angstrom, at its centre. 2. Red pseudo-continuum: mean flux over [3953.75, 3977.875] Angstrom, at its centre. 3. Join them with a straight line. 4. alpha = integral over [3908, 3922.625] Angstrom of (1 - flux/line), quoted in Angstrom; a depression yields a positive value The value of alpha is -3.3 Angstrom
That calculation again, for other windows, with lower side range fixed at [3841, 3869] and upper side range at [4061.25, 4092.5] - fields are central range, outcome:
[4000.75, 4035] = -2.29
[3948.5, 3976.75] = 5.47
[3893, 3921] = 1.58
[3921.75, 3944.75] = 3.82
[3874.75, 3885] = 1.14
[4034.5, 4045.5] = -0.73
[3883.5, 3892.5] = 1.22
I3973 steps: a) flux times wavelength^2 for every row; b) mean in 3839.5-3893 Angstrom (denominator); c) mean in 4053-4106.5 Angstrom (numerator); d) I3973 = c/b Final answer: 1.3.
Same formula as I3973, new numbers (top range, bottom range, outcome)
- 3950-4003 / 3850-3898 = 1.12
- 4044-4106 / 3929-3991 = 1.31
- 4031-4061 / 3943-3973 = 1.35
